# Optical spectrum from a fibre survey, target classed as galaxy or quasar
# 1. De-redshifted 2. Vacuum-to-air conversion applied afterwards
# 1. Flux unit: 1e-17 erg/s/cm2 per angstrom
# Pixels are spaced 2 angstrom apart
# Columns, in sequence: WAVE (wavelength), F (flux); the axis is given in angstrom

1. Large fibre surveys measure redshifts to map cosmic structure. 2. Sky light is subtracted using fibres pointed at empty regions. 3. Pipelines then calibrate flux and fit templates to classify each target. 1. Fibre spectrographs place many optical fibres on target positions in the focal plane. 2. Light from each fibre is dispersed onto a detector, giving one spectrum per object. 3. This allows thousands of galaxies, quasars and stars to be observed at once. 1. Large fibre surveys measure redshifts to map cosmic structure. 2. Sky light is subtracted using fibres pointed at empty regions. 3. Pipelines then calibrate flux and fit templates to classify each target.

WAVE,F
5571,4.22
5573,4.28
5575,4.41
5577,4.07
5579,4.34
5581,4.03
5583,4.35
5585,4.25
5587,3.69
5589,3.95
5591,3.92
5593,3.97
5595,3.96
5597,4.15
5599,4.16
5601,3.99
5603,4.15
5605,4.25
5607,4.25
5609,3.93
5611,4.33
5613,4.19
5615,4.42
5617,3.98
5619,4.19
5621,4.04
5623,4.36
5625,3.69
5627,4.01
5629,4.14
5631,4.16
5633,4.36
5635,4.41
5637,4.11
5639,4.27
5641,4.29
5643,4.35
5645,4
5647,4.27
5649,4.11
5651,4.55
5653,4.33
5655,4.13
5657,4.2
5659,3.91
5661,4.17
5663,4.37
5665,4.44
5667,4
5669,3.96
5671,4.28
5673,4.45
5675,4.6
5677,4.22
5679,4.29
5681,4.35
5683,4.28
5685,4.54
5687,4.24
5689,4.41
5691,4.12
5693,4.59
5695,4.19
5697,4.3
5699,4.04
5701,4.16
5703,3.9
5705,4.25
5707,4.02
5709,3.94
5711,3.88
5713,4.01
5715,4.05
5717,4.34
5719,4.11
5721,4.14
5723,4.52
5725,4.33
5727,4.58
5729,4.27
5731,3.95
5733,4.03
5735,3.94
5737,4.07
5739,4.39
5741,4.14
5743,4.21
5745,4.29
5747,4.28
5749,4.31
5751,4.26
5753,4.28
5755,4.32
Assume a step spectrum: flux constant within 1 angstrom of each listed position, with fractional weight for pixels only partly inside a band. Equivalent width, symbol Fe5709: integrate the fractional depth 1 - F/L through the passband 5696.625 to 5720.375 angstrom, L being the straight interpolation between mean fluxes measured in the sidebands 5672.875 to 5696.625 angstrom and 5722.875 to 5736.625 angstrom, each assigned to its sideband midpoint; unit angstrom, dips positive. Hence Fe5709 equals 1.09 angstrom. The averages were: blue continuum 4.35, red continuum 4.21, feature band 4.08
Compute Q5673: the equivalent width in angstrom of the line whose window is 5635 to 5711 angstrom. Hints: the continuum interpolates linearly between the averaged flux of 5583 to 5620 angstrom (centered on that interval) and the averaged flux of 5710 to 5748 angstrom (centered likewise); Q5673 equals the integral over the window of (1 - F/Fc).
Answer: -1.5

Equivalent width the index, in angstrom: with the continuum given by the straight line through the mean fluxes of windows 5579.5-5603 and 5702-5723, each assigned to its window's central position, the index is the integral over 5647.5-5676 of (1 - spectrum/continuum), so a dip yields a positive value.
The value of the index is -1.3 angstrom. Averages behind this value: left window 4.05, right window 4.09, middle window 4.25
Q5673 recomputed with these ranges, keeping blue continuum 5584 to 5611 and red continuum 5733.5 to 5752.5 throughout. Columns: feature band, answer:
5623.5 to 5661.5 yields -0.7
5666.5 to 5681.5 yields -0.5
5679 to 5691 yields -0.5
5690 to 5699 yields -0.2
